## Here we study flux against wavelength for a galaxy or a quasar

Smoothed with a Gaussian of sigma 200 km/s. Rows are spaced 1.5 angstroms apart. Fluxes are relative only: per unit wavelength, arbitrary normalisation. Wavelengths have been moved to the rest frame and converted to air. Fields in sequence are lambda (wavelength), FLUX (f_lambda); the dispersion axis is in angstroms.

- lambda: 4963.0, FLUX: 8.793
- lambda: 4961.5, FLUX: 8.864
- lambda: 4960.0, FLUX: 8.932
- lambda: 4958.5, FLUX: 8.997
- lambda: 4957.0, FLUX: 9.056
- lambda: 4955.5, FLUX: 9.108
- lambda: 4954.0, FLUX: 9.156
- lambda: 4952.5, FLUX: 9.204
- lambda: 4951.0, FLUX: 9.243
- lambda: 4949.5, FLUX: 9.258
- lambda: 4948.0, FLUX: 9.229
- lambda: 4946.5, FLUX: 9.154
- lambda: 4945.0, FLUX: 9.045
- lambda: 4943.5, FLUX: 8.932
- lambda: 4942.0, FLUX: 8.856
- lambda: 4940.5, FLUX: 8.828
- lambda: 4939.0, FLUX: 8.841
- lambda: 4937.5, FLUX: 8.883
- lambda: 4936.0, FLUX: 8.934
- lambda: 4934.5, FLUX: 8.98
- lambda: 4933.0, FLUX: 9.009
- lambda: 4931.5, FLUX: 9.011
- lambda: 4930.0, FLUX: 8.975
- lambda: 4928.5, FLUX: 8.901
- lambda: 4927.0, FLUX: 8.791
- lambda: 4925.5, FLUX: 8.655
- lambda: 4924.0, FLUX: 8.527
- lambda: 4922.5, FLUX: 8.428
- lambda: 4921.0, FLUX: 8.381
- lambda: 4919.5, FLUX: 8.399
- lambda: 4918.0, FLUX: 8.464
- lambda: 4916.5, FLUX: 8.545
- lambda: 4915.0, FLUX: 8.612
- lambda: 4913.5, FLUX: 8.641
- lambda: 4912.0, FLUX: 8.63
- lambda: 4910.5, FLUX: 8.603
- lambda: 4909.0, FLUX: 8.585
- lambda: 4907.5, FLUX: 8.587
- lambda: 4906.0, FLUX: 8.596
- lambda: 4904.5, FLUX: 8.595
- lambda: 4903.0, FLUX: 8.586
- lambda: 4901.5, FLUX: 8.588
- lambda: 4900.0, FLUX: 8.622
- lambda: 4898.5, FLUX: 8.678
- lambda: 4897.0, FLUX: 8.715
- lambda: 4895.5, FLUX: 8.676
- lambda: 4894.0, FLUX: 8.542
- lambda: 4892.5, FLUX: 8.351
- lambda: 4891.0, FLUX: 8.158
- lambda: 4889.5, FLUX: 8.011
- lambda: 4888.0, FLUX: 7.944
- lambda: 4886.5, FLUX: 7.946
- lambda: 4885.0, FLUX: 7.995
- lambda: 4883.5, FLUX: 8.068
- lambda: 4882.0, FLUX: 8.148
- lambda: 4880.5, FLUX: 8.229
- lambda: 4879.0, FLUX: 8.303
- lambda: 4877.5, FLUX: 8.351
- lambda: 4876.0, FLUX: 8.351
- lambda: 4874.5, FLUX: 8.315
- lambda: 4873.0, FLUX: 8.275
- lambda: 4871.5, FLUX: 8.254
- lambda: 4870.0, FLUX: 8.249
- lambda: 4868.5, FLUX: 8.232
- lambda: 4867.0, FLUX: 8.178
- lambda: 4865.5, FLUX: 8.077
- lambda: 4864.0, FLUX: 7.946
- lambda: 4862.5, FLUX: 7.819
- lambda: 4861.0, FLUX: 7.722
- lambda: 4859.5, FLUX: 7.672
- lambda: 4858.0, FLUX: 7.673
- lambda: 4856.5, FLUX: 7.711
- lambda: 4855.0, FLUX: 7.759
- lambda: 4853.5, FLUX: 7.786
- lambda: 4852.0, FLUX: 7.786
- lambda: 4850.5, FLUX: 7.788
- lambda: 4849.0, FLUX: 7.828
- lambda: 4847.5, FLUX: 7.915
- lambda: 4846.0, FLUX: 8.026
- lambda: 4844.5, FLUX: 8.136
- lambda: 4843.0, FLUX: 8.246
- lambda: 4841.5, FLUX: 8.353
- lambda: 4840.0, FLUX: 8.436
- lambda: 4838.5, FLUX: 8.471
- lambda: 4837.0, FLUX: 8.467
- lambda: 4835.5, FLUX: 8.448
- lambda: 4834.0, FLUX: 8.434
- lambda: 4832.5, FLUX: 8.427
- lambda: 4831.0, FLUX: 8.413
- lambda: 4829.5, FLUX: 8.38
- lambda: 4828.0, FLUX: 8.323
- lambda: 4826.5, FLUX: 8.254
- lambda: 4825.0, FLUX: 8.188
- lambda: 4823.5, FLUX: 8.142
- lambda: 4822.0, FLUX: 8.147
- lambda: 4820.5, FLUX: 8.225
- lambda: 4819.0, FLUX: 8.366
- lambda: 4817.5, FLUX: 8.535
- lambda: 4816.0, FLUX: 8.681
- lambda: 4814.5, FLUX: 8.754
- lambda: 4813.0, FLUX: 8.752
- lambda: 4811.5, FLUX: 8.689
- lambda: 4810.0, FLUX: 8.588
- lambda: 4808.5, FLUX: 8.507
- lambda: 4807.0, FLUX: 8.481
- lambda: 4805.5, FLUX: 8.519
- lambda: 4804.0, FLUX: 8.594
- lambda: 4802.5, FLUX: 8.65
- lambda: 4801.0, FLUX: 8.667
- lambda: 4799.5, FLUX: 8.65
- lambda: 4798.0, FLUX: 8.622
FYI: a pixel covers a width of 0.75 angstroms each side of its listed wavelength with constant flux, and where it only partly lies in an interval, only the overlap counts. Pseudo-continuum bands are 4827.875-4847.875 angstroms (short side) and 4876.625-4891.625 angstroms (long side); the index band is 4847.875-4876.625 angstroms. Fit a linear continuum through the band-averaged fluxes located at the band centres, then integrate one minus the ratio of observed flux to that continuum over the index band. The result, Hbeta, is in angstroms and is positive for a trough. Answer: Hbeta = 0.9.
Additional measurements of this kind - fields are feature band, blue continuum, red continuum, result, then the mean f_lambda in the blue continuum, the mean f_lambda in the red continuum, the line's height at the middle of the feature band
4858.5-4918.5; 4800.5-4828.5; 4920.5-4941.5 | 2.5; 8.48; 8.8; 8.68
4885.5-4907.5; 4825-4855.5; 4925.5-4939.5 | 0.5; 8.19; 8.91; 8.63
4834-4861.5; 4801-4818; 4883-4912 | 1.6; 8.62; 8.42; 8.53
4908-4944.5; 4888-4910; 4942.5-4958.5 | 0.4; 8.5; 9.13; 8.83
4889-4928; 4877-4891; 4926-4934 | 0.0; 8.11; 8.93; 8.55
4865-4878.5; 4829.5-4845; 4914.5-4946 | 0.4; 8.39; 8.77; 8.53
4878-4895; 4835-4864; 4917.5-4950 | 0.4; 8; 8.84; 8.37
